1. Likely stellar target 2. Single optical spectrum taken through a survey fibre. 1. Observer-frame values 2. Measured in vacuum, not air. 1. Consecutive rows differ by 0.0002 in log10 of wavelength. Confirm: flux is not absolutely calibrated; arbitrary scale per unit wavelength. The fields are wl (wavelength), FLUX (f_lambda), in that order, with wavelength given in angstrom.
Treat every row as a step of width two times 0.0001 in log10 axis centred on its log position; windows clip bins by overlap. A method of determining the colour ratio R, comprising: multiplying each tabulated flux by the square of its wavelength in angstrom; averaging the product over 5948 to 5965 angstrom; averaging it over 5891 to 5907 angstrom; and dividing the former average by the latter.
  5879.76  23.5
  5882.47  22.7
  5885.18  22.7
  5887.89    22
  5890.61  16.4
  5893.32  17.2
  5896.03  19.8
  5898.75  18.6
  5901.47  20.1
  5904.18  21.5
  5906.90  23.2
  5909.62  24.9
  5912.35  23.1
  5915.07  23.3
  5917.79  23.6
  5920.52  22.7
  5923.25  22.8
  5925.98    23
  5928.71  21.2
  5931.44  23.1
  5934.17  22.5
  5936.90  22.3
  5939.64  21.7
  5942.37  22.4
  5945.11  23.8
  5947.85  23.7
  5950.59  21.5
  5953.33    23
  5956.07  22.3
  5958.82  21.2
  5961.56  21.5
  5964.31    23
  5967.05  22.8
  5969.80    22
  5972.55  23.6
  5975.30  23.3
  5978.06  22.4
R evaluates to 1.15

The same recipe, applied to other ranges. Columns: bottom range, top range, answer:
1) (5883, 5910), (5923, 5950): 1.12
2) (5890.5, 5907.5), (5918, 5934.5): 1.16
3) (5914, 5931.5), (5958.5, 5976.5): 1.01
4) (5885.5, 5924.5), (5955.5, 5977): 1.07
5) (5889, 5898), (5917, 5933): 1.28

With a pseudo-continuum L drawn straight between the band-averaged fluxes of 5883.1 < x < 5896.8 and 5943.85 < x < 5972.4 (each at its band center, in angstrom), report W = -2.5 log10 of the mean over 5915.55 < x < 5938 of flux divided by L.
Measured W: -0.071 mag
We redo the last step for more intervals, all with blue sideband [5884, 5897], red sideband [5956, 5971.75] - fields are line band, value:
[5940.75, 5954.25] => -0.062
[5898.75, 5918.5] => -0.116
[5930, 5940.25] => -0.064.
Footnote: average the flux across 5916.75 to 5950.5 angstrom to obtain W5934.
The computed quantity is 22.7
